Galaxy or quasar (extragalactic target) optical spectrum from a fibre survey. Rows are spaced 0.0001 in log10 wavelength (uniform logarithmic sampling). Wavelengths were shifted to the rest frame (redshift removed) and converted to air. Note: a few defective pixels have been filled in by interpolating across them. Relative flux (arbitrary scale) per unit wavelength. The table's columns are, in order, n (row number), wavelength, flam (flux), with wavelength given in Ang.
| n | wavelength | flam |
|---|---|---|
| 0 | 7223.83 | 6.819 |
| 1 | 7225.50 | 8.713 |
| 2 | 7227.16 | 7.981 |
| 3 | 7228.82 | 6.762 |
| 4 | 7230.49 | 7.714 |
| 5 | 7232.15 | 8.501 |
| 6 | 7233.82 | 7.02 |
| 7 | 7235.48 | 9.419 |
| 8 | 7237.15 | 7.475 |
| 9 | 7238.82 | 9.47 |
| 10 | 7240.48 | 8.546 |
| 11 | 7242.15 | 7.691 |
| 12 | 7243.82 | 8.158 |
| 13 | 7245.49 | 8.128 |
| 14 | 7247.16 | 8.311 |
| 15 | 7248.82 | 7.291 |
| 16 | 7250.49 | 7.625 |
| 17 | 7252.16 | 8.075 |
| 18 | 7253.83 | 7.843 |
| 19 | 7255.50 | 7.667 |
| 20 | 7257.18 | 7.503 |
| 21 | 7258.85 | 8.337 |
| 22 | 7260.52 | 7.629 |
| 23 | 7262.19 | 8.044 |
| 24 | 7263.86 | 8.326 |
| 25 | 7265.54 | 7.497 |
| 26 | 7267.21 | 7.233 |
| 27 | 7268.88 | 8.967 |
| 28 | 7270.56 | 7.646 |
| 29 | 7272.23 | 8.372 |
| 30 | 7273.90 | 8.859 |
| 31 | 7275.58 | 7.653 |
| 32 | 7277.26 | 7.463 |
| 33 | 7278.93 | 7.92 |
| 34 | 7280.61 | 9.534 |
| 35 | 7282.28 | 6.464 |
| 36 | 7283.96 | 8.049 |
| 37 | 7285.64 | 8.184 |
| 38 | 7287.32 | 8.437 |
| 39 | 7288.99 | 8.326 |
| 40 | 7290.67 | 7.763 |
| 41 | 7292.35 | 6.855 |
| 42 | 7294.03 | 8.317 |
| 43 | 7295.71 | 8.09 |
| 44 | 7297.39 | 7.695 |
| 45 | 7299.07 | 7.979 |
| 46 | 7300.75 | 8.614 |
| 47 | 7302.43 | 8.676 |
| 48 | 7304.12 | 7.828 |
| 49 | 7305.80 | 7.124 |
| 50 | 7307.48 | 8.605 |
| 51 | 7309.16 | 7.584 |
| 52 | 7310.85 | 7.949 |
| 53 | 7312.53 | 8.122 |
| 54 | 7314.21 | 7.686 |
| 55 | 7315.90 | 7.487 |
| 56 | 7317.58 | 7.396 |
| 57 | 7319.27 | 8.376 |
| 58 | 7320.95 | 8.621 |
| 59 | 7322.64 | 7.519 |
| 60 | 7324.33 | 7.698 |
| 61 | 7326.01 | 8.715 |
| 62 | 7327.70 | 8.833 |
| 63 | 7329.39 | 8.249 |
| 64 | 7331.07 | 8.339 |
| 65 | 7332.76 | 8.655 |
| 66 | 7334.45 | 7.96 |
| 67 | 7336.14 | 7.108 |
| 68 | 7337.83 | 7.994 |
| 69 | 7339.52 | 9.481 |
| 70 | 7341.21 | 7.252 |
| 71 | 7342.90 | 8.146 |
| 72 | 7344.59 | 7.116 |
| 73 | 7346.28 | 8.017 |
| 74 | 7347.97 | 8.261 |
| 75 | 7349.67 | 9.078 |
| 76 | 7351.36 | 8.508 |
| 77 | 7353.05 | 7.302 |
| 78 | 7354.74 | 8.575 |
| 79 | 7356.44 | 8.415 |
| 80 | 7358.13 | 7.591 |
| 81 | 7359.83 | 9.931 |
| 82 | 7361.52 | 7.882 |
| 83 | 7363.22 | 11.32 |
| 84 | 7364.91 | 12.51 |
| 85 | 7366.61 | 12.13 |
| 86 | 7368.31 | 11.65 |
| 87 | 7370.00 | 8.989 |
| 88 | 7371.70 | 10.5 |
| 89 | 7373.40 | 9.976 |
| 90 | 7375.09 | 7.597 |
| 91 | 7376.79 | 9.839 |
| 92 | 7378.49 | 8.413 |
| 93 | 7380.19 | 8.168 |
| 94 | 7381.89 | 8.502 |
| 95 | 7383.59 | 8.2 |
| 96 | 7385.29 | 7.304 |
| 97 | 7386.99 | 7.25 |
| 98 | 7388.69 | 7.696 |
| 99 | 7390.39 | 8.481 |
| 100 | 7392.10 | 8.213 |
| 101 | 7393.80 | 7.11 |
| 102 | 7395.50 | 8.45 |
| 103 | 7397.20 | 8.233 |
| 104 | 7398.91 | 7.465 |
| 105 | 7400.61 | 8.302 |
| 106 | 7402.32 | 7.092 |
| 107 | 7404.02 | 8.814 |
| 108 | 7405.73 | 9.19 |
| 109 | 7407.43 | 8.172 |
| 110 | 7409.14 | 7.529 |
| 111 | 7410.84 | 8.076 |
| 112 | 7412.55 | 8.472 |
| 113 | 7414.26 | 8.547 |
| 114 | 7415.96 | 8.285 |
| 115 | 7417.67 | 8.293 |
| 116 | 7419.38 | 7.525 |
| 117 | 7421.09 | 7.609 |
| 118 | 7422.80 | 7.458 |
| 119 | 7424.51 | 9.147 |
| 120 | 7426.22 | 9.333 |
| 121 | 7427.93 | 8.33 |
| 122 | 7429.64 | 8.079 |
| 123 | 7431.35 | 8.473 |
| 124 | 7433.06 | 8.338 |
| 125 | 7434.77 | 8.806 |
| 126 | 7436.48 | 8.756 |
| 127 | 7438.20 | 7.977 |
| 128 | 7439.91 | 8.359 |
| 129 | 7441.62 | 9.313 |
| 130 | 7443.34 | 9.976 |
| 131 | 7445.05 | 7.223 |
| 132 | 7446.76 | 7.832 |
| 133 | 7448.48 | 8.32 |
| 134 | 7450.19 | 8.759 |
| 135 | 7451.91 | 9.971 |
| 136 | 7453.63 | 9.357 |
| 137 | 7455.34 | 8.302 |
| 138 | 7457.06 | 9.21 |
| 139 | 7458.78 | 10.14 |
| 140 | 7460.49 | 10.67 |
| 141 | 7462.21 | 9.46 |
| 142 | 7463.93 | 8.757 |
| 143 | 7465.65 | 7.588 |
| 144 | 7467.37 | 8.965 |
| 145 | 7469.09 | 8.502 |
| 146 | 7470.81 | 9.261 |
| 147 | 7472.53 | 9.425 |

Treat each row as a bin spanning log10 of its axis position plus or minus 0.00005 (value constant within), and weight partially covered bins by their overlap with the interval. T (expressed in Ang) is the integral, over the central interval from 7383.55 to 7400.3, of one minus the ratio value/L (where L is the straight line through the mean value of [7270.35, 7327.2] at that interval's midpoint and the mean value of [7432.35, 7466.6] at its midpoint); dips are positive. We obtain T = 1.36 Ang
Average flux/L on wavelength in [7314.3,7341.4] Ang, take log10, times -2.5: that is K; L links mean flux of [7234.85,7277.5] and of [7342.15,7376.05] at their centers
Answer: 0.09 mag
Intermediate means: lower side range 8.05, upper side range 9.18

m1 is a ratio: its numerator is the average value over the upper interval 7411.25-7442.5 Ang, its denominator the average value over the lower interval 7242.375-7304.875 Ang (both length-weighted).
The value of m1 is 1.1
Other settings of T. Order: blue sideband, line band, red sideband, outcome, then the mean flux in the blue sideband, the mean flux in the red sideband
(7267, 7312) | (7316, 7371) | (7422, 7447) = -3.1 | 8.02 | 8.51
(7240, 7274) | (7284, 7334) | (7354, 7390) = 2.6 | 7.96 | 9.16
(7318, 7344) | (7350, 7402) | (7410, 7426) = -3.9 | 8.17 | 8.2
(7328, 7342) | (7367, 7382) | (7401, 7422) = -2.3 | 8.16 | 8.13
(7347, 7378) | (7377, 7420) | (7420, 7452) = 4.1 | 9.43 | 8.49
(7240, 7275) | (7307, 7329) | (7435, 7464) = 0.7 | 7.98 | 8.97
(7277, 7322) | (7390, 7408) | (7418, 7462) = 0.8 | 7.97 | 8.7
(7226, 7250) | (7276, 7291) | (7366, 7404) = 0.4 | 8.04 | 8.6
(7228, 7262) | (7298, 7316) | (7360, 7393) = 1.2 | 7.96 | 9.2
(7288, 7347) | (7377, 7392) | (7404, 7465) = 0.5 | 8.01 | 8.63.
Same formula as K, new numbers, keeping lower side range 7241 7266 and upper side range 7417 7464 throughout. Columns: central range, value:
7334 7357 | 0.03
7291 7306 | 0.02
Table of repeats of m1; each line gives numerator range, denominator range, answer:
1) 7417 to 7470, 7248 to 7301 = 1.09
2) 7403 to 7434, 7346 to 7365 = 0.94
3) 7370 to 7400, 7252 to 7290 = 1.04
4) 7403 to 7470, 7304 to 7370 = 1.01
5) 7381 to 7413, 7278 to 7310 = 1.00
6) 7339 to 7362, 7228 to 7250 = 1.03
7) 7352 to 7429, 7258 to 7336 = 1.07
